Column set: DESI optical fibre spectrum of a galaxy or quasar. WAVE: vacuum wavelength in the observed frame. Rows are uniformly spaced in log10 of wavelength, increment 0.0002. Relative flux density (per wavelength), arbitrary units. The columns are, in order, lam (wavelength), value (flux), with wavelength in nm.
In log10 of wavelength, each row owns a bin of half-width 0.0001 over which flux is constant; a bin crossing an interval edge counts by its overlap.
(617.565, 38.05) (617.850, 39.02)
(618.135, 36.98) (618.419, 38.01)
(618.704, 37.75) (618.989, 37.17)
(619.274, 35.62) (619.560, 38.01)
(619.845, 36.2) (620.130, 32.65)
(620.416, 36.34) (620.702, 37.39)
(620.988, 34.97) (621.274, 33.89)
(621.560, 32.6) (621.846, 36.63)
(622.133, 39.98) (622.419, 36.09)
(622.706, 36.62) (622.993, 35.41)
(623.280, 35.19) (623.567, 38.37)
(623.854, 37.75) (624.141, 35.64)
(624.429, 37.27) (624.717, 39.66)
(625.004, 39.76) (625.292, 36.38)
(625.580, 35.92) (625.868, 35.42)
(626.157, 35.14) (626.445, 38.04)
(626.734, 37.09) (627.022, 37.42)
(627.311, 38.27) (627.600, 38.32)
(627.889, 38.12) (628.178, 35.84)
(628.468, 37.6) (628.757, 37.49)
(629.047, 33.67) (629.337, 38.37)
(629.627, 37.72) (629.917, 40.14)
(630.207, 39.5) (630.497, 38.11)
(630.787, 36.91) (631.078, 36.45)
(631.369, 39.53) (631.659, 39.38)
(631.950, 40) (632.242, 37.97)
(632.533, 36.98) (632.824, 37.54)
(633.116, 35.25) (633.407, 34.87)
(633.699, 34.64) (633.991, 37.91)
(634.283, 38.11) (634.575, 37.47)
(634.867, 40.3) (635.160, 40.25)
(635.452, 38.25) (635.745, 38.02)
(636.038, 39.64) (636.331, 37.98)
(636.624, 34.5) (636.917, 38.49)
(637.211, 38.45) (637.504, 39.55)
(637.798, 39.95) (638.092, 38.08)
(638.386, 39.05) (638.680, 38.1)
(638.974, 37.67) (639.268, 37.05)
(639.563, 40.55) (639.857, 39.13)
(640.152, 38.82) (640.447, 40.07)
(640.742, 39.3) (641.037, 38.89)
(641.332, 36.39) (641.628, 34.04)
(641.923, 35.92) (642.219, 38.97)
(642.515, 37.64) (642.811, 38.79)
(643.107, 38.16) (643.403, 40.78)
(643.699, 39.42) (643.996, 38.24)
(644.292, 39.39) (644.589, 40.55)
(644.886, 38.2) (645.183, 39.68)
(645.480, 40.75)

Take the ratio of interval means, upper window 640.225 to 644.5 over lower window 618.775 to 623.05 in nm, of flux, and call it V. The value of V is 1.06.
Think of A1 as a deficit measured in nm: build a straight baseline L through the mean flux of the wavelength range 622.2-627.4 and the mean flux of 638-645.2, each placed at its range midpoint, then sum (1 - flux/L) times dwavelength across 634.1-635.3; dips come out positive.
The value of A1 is -0.04 nm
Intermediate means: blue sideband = 37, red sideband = 38.5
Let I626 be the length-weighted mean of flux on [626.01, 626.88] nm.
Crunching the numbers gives 36.8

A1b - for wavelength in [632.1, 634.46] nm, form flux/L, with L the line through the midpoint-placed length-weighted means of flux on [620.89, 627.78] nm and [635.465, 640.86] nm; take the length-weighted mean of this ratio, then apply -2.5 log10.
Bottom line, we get 0.036 mag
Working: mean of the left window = 36.8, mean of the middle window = 36.7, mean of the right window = 38.6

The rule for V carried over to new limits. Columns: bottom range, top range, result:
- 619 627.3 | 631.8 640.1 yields 1.04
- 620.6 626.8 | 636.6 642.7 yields 1.04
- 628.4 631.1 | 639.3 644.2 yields 1.02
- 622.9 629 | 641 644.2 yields 1.02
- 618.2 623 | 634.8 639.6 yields 1.06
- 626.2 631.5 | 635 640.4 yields 1.02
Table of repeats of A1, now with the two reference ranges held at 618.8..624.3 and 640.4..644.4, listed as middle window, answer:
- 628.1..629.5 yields 0.01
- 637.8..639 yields -0.02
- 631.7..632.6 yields -0.03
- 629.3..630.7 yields -0.07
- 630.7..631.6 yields -0.02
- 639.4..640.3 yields -0.04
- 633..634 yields 0.05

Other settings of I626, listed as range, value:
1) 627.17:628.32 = 37.6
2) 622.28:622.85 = 36.3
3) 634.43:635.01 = 38.9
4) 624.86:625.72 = 37.4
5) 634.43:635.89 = 38.9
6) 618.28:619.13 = 37.6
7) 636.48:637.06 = 36.5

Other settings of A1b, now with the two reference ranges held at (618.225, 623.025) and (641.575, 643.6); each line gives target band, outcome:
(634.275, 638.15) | -0.030 mag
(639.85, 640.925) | -0.043 mag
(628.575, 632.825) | -0.028 mag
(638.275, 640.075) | -0.025 mag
